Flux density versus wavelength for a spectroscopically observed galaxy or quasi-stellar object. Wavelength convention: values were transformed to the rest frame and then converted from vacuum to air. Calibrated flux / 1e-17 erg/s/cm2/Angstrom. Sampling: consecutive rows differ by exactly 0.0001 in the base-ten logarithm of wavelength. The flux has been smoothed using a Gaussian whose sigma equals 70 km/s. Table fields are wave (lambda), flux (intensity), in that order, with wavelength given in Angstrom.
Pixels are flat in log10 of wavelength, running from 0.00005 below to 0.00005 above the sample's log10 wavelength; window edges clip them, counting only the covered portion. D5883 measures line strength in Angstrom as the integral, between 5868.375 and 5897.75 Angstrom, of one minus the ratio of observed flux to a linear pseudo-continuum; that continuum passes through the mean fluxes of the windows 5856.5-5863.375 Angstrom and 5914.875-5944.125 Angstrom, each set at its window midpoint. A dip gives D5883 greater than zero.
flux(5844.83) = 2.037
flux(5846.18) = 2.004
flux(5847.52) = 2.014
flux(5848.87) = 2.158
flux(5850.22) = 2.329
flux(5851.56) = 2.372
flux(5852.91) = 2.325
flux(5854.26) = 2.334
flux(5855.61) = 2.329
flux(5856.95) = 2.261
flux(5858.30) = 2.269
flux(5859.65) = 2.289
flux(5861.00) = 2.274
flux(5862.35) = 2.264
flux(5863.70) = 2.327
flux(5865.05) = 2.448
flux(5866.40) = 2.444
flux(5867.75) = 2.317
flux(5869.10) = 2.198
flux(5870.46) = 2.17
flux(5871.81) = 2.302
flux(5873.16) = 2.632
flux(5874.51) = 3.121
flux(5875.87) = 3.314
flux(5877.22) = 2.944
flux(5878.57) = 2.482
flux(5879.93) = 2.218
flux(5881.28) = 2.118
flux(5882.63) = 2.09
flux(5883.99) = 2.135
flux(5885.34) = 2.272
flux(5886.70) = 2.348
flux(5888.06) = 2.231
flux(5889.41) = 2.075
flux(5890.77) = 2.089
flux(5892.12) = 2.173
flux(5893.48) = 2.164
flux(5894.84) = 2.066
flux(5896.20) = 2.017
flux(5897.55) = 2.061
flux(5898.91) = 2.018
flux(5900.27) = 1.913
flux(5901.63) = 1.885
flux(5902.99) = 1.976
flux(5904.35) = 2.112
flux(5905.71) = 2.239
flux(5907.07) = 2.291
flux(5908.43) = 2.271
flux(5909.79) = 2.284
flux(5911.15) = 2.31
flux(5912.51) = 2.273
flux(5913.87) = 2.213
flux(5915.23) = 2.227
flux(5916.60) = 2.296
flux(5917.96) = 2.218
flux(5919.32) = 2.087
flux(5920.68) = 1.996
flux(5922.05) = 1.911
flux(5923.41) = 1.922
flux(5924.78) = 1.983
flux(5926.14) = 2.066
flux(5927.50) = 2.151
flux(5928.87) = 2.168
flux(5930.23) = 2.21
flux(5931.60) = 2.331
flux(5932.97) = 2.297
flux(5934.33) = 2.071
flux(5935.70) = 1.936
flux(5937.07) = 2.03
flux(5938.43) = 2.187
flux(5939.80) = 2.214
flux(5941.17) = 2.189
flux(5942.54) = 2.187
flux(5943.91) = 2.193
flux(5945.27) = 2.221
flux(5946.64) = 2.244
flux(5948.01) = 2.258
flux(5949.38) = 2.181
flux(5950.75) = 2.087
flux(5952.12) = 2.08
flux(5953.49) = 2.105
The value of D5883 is -1.4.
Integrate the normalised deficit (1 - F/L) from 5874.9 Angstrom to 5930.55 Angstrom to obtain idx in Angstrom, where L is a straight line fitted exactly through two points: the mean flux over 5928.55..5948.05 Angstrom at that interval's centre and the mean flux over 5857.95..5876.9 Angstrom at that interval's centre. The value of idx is 3.1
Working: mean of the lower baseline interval 2.47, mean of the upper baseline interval 2.18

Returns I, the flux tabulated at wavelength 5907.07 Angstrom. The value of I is 2.291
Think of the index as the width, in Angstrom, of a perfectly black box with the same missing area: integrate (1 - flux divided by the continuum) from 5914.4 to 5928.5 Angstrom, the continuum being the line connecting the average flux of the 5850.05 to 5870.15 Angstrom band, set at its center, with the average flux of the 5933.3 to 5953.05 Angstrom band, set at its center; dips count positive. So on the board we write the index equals 0.7 Angstrom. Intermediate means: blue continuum 2.32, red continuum 2.15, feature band 2.09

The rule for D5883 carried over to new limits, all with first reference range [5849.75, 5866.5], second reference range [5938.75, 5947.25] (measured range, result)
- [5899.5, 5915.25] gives 0.65 Angstrom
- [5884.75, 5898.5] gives 0.80 Angstrom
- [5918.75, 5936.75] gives 1.15 Angstrom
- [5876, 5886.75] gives -0.38 Angstrom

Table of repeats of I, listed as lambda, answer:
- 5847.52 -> 2.014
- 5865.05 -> 2.448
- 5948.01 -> 2.258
